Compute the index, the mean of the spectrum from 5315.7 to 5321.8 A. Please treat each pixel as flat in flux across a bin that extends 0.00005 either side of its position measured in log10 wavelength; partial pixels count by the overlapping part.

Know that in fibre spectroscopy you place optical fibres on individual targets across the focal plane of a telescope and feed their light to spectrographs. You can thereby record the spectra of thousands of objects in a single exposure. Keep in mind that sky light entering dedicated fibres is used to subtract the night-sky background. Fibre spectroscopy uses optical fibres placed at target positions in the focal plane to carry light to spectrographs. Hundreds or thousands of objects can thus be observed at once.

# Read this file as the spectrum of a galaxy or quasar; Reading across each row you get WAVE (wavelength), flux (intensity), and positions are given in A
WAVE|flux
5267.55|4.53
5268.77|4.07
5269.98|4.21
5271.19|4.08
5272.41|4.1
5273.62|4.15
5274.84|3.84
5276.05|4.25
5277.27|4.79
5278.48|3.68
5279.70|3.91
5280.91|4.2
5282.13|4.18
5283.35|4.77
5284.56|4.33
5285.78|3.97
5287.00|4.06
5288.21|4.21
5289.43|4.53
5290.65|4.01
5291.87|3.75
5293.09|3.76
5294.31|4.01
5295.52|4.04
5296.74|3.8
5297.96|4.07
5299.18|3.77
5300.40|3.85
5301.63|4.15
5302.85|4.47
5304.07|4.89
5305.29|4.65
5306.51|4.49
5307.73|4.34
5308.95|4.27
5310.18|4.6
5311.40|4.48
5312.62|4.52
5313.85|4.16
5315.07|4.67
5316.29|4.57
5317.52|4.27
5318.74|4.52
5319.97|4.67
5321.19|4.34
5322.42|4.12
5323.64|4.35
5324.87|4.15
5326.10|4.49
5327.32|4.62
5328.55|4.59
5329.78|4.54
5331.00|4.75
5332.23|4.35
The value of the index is 4.47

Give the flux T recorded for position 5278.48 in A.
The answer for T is 3.68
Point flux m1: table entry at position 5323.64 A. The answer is 4.35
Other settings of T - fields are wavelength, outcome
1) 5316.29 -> 4.57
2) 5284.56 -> 4.33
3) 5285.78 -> 3.97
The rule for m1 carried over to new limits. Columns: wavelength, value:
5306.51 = 4.49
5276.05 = 4.25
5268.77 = 4.07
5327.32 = 4.62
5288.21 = 4.21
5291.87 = 3.75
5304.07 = 4.89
